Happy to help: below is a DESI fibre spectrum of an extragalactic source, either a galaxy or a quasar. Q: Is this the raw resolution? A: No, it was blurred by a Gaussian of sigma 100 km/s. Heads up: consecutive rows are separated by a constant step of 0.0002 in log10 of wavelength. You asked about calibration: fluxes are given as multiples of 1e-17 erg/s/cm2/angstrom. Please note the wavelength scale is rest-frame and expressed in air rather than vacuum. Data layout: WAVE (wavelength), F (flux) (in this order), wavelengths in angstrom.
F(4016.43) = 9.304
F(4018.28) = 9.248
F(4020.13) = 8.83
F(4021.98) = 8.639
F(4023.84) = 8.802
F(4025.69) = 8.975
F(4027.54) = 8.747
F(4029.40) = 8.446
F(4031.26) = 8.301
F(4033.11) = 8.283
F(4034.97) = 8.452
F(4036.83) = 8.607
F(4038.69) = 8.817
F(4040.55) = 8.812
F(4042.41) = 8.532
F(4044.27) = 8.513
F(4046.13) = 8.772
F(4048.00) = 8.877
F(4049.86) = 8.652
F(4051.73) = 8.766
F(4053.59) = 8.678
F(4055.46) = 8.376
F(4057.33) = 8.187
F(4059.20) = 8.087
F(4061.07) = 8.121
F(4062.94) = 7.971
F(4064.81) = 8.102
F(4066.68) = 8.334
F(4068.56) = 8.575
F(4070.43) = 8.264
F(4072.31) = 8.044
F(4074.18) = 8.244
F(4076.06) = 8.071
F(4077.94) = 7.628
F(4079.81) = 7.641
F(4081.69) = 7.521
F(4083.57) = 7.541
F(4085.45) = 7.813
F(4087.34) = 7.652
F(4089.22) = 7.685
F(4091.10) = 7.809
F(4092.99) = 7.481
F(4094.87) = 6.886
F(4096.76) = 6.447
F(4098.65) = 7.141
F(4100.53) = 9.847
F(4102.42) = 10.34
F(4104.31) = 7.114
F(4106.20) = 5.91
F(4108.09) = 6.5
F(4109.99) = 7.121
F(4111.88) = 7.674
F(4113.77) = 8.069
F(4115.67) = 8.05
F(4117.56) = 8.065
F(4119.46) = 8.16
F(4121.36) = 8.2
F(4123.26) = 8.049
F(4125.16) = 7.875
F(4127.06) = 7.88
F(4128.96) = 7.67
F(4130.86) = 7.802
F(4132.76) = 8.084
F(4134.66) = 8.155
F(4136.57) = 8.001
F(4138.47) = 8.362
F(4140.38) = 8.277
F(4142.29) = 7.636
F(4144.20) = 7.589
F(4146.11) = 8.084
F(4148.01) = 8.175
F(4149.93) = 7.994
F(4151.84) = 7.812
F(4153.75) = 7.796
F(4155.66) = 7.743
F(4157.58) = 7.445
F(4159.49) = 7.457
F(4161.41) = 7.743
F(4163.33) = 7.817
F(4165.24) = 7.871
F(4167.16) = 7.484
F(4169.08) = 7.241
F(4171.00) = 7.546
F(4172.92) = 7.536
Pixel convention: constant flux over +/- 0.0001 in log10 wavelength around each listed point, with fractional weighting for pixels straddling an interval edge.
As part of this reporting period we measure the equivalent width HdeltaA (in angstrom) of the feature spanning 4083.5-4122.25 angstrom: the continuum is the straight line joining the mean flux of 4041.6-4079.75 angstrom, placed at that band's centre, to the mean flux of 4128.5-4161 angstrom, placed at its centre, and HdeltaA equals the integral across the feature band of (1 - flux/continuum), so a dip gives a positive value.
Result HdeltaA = 2.0 angstrom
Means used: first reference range 8.32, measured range 7.69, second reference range 7.89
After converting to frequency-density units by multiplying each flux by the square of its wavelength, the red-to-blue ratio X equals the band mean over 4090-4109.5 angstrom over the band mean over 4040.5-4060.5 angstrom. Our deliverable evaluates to 0.90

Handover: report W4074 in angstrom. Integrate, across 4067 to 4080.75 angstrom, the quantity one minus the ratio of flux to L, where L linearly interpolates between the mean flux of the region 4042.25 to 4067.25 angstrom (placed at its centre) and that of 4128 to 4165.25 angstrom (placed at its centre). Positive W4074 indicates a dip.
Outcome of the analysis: 0.4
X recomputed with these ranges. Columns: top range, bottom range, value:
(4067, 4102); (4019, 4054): 0.93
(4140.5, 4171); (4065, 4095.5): 1.02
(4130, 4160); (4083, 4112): 1.07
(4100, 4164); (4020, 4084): 0.98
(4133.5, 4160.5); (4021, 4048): 0.97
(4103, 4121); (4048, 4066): 0.92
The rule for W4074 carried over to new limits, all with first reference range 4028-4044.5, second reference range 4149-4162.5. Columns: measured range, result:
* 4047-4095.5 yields 1.47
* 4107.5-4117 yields 0.55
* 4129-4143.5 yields -0.31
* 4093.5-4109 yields 1.08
